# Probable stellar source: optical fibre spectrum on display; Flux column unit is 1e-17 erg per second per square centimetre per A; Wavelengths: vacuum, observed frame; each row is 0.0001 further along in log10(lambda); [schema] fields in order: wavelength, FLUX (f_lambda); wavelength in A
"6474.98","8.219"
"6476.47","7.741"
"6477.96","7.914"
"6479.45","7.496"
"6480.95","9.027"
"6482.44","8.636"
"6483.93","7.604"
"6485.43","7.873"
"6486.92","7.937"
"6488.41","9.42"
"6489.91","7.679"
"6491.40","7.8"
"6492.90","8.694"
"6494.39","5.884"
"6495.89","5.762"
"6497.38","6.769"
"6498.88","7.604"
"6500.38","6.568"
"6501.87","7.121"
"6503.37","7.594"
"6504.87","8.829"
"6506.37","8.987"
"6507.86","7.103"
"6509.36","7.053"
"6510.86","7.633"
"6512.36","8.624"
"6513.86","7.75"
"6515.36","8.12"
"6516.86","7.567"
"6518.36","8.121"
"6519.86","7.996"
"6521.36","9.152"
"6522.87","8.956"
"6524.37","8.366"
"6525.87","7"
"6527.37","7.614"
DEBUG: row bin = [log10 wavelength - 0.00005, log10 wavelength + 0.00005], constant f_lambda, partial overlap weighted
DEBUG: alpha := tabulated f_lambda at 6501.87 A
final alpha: 7.121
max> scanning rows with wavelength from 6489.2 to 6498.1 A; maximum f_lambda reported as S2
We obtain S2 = 8.694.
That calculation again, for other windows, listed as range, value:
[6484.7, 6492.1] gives 9.42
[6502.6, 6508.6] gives 8.987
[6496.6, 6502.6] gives 7.604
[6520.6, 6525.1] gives 9.152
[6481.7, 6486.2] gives 8.636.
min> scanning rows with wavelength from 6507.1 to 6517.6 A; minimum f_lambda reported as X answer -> 7.053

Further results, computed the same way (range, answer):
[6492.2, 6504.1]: 5.762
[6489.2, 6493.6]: 7.679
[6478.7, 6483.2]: 7.496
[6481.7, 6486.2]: 7.604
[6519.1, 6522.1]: 7.996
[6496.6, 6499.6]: 6.769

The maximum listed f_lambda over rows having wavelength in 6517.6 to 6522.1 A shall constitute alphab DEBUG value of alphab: 9.152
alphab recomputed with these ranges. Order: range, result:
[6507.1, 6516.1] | 8.624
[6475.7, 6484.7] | 9.027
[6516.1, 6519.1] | 8.121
